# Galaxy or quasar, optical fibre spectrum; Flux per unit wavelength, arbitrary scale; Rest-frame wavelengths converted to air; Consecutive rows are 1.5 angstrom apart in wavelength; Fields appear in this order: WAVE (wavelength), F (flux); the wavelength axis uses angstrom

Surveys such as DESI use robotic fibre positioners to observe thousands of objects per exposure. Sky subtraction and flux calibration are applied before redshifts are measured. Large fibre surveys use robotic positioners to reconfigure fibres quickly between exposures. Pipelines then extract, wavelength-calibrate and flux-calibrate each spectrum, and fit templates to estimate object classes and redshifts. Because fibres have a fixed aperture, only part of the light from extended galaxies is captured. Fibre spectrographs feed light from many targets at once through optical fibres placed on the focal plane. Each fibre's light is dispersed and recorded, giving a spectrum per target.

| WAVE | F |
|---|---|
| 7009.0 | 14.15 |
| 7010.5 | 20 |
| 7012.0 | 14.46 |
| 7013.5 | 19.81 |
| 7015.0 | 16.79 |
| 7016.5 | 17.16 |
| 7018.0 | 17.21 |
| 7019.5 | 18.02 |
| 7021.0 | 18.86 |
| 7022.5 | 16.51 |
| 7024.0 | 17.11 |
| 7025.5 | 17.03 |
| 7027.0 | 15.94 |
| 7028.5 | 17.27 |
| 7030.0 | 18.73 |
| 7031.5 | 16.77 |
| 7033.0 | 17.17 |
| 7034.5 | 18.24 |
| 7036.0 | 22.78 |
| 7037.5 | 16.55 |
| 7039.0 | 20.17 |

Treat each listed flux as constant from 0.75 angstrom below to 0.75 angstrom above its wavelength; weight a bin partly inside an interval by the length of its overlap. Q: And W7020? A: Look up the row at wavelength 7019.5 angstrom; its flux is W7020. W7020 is 18.02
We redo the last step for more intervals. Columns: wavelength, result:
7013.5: 19.81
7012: 14.46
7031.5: 16.77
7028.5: 17.27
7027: 15.94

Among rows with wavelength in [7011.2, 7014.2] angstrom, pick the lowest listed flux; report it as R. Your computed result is 14.46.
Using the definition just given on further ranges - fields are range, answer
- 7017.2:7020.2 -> 17.21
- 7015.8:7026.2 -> 16.51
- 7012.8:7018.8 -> 16.79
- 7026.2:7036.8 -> 15.94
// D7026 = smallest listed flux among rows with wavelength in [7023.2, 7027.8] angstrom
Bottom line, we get 15.94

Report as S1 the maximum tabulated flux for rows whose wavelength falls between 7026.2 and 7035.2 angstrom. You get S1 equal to 18.73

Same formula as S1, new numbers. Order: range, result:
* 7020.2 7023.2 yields 18.86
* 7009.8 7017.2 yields 20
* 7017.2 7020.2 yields 18.02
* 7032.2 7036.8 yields 22.78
